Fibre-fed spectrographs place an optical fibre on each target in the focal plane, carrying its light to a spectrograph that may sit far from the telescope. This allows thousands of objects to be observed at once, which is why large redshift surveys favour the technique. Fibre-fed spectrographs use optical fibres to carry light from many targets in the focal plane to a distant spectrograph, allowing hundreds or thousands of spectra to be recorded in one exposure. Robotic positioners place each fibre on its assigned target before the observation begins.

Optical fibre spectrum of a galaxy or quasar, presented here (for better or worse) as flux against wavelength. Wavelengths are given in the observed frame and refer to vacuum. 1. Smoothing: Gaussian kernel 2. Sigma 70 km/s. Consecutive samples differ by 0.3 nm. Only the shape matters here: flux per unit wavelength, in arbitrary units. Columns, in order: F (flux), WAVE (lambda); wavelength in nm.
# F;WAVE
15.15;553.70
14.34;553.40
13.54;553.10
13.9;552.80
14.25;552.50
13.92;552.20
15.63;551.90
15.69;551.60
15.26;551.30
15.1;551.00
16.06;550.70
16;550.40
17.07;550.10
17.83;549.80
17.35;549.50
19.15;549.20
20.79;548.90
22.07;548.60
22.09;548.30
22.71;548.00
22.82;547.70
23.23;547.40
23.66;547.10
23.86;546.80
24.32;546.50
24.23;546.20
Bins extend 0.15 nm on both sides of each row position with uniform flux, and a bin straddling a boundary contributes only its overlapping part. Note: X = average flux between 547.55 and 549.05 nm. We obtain 22.1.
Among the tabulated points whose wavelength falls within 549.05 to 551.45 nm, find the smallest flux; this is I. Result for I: 15.1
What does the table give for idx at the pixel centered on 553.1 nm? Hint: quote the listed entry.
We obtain 13.54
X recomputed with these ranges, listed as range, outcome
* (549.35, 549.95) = 17.6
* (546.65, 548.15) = 23.3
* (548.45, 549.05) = 21.4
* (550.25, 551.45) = 15.6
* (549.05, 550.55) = 17.5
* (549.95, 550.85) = 16.4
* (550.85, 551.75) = 15.4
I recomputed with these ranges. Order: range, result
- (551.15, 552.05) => 15.26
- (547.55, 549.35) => 19.15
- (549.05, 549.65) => 17.35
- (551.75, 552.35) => 13.92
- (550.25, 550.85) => 16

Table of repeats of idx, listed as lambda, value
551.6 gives 15.69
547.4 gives 23.23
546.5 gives 24.32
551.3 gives 15.26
